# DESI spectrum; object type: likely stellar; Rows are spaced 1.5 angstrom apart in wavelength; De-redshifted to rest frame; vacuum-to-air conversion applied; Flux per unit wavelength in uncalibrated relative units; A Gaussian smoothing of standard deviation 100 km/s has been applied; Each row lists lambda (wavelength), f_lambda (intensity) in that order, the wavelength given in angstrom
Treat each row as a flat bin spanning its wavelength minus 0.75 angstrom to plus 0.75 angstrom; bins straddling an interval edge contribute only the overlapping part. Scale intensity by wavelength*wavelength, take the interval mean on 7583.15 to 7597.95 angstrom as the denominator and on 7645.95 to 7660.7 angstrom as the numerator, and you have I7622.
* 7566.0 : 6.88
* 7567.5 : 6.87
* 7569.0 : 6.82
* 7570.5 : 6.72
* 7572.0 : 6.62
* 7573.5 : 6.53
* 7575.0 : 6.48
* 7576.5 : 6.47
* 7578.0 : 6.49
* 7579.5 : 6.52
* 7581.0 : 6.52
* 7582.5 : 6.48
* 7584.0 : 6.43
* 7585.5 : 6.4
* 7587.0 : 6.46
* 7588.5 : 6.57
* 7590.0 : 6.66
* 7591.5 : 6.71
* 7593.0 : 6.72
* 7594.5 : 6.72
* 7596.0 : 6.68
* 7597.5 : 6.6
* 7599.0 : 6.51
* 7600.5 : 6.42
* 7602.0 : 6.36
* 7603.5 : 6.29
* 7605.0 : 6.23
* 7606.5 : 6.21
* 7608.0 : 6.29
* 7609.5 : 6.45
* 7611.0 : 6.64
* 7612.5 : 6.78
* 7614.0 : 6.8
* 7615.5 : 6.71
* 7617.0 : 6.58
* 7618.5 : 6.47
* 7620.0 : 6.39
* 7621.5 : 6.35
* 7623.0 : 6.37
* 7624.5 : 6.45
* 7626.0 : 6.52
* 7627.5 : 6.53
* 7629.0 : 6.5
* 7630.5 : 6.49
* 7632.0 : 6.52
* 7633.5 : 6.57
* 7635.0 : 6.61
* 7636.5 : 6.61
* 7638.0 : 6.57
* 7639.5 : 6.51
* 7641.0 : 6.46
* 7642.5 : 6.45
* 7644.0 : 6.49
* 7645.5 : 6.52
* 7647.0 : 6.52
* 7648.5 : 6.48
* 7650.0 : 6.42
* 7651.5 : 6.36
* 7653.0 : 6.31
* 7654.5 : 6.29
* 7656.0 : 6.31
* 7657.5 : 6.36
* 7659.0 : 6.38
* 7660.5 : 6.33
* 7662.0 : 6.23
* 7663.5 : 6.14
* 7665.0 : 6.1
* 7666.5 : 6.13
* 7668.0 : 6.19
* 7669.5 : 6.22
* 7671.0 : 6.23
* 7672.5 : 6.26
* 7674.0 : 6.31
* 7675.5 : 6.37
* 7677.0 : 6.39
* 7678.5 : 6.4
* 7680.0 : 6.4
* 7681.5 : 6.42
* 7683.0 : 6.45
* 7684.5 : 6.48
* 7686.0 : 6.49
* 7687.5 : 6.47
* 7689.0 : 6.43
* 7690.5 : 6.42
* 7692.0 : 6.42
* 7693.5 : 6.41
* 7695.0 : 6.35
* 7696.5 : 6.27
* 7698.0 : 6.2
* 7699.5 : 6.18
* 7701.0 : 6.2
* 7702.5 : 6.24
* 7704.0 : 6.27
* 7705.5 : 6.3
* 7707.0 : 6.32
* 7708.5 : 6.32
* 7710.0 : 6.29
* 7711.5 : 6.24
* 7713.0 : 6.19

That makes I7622 0.98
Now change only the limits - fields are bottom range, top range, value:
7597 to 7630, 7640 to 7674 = 0.99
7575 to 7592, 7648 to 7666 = 0.99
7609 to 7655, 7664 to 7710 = 0.99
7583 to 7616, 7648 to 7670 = 0.98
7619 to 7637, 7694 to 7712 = 0.98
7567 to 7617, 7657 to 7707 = 0.99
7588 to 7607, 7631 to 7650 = 1.01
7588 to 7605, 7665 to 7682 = 0.98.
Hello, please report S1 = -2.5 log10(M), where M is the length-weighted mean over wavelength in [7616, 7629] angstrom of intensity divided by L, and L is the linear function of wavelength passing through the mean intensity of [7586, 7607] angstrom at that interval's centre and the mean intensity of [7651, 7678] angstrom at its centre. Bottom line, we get -0.01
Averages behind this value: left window 6.51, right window 6.27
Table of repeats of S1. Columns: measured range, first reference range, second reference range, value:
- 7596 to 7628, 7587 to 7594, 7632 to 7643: 0.020 mag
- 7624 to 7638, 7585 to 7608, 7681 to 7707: -0.015 mag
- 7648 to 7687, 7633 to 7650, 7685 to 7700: 0.020 mag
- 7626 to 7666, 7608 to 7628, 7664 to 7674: -0.013 mag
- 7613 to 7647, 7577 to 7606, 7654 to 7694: -0.016 mag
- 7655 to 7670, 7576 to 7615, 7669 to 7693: 0.030 mag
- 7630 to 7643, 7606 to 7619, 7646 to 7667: -0.018 mag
